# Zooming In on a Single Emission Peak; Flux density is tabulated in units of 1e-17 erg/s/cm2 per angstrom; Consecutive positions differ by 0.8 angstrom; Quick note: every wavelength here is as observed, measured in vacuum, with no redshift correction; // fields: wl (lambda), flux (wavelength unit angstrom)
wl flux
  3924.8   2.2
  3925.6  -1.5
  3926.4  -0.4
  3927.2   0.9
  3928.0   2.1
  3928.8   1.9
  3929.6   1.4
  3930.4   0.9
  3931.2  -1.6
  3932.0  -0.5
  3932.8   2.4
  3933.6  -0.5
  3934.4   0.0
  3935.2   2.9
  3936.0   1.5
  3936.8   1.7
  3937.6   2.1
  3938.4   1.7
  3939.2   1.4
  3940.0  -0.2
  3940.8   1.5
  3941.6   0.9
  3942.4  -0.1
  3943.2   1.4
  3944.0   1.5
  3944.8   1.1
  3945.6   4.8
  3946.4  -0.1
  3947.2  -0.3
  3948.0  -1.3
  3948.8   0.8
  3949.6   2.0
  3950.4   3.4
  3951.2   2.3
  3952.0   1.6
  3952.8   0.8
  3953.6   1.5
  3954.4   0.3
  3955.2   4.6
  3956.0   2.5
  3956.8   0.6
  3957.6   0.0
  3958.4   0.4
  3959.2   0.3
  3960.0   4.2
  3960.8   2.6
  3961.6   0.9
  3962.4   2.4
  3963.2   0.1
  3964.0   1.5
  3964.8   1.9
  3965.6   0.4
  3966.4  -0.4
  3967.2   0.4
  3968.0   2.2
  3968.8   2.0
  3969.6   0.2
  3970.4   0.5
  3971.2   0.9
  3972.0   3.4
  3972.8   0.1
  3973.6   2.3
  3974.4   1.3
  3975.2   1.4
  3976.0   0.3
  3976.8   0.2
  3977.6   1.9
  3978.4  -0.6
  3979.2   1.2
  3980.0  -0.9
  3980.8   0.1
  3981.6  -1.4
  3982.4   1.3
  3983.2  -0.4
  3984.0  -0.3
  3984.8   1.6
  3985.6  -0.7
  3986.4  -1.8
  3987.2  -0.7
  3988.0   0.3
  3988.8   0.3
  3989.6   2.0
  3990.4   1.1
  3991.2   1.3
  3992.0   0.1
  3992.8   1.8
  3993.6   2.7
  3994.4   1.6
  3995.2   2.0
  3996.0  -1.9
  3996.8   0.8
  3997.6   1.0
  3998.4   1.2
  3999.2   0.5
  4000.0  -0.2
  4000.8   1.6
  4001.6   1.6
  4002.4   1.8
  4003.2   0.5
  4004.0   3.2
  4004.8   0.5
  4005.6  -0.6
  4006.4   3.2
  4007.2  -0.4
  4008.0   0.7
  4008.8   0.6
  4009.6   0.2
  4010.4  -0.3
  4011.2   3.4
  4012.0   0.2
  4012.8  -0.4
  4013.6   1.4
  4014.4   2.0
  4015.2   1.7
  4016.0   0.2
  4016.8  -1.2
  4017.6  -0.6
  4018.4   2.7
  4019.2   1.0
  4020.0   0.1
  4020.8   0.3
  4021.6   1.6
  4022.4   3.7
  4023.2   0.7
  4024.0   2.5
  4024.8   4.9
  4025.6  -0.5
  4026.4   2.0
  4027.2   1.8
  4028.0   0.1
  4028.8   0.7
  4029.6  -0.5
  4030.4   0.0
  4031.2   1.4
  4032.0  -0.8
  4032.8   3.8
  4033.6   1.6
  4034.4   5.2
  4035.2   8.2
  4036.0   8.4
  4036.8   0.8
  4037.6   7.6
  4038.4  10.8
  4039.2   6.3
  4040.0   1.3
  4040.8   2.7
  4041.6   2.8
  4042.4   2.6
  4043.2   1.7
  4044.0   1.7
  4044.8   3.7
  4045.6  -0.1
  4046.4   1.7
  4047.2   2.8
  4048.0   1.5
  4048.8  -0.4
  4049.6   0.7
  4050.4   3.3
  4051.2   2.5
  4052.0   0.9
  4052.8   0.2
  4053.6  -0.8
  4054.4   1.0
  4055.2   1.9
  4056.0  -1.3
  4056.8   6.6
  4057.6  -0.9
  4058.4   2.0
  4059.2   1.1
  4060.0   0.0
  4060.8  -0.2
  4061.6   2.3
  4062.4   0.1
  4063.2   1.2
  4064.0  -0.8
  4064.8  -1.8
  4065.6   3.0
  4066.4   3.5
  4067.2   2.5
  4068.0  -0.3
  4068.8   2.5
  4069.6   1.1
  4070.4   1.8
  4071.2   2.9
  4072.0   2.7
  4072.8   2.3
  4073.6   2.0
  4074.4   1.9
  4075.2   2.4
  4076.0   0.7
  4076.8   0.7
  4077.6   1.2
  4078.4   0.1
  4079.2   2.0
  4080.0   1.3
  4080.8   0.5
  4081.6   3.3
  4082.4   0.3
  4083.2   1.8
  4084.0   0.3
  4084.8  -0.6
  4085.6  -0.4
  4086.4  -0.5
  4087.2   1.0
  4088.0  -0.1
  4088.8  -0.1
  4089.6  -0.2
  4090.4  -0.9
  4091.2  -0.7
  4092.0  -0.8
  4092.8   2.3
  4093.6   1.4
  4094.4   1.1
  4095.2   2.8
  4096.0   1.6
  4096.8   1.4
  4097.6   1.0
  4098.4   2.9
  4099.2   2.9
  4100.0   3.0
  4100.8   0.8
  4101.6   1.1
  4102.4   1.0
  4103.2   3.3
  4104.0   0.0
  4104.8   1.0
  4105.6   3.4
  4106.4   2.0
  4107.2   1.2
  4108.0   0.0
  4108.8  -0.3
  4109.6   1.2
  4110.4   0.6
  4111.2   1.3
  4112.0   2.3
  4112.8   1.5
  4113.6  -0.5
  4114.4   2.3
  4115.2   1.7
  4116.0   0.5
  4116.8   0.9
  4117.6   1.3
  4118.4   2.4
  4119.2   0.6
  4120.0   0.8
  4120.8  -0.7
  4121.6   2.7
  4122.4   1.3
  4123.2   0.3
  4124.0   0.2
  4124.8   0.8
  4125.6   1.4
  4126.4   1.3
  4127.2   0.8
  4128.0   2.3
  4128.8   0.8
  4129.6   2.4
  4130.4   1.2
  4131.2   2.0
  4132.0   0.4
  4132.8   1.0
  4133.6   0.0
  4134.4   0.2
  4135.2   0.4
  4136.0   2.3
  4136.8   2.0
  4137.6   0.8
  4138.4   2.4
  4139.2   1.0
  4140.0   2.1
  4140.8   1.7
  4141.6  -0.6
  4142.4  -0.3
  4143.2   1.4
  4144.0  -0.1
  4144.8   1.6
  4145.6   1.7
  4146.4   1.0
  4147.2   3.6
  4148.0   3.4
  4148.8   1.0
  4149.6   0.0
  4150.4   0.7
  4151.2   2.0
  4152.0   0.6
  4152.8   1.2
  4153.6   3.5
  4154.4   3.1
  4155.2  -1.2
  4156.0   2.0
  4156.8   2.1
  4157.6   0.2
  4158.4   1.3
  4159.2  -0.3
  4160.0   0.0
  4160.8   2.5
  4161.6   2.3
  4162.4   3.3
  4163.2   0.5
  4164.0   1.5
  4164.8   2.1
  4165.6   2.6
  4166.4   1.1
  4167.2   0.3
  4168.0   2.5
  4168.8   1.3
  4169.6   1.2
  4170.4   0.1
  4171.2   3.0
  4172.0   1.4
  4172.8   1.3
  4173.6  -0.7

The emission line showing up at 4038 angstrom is [O II] 3727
